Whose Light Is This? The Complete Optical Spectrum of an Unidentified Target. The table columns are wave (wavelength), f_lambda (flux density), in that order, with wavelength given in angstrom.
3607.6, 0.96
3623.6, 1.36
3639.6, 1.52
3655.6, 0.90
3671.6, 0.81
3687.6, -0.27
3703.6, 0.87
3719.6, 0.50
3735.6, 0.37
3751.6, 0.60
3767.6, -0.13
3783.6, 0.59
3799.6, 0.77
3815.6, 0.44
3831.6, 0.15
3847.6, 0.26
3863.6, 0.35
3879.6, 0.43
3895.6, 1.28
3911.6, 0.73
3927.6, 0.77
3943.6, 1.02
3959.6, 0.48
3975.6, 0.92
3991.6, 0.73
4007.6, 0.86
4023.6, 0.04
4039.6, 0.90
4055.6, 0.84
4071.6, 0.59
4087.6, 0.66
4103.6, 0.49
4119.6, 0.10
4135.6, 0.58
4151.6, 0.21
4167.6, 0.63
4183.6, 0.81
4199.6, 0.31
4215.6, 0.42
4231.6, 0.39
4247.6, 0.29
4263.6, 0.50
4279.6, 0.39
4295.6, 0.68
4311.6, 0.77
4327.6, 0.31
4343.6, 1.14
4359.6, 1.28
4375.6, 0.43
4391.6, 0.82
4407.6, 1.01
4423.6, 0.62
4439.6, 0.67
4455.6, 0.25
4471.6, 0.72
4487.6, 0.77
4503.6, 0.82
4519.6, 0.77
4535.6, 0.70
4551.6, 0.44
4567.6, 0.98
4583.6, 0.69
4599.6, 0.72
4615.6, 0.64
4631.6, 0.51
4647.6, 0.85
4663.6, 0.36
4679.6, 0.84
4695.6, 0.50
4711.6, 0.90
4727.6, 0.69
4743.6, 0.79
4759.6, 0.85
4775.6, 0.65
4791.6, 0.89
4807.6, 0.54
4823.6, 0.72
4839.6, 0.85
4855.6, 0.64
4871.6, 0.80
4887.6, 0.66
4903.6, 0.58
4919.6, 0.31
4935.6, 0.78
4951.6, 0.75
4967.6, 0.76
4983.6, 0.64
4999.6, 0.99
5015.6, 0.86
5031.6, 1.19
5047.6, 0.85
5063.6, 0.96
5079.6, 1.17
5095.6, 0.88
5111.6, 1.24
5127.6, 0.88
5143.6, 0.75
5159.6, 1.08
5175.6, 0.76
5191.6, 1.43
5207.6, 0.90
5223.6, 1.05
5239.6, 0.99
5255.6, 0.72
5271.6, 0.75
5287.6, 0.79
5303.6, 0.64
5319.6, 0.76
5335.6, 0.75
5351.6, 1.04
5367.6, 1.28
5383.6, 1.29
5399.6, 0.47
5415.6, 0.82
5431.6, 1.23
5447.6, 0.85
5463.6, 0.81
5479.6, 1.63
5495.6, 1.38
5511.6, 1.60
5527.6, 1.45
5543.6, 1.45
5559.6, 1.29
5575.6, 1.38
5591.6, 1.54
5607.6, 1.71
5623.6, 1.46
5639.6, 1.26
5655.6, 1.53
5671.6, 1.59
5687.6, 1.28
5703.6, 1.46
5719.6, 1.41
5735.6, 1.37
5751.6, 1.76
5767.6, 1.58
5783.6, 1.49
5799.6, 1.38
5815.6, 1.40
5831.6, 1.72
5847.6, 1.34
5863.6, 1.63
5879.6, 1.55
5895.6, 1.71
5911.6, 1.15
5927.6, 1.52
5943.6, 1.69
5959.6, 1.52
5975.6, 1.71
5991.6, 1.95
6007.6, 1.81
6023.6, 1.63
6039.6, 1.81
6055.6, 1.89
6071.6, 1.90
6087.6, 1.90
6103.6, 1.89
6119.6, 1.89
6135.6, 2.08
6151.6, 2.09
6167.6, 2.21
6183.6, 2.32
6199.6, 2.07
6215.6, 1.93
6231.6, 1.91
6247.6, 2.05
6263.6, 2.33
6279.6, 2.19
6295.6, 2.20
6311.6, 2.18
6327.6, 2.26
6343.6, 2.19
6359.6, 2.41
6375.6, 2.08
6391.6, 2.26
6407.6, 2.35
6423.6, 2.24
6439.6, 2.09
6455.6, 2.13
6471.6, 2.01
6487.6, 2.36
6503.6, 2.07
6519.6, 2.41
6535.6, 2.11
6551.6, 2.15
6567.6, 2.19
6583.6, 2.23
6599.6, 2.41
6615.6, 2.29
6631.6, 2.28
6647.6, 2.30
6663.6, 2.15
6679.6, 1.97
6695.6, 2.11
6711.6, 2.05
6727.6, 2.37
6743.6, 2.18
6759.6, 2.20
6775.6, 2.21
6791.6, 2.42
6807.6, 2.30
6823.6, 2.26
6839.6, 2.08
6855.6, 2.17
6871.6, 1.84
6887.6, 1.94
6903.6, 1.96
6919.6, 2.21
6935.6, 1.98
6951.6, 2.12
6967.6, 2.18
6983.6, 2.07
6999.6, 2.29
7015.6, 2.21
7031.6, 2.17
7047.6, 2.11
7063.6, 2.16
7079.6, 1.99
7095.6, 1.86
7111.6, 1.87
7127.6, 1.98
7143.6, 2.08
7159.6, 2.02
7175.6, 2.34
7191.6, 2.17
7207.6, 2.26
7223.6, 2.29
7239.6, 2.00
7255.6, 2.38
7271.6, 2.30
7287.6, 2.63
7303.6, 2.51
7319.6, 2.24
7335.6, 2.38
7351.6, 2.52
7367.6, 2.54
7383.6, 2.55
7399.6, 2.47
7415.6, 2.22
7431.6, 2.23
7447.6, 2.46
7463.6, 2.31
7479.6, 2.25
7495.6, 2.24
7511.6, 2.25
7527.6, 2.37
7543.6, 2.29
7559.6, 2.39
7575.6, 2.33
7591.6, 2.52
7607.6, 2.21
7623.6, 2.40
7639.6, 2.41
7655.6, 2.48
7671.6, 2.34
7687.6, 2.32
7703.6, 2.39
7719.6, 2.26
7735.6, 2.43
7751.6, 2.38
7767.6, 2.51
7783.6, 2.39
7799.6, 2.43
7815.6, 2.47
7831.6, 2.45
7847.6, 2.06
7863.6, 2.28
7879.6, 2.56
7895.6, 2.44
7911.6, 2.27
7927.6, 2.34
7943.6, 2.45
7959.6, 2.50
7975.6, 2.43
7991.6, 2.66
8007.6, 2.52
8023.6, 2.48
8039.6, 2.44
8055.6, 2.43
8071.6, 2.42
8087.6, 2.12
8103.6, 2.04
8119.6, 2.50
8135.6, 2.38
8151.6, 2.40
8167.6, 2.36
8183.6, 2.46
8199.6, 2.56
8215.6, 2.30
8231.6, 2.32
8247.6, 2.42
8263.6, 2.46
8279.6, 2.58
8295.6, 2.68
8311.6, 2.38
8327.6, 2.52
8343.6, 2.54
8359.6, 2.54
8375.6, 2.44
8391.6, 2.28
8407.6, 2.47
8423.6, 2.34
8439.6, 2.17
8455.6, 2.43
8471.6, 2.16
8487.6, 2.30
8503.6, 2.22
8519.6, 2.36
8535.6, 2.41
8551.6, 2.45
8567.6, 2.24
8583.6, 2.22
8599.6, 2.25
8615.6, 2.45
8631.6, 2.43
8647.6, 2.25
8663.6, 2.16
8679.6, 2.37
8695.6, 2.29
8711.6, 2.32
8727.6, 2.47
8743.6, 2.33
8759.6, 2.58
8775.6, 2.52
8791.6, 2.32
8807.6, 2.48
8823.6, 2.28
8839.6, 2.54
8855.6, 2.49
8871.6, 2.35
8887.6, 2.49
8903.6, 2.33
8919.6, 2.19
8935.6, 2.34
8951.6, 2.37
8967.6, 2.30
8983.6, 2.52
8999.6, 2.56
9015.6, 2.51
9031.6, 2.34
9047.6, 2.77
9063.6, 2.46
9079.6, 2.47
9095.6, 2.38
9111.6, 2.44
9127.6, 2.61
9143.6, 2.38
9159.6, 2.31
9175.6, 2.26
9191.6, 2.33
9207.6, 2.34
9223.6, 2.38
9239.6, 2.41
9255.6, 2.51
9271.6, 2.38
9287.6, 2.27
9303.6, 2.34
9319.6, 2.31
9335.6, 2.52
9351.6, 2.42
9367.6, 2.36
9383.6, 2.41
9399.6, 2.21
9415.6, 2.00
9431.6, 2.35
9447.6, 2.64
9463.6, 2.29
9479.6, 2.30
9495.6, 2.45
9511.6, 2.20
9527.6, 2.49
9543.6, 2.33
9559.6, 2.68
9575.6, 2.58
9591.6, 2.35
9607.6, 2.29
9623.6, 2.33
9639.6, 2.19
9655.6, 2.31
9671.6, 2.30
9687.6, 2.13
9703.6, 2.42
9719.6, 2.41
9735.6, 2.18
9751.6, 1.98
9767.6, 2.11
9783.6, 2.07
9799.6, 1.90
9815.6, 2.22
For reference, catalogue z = 0.374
